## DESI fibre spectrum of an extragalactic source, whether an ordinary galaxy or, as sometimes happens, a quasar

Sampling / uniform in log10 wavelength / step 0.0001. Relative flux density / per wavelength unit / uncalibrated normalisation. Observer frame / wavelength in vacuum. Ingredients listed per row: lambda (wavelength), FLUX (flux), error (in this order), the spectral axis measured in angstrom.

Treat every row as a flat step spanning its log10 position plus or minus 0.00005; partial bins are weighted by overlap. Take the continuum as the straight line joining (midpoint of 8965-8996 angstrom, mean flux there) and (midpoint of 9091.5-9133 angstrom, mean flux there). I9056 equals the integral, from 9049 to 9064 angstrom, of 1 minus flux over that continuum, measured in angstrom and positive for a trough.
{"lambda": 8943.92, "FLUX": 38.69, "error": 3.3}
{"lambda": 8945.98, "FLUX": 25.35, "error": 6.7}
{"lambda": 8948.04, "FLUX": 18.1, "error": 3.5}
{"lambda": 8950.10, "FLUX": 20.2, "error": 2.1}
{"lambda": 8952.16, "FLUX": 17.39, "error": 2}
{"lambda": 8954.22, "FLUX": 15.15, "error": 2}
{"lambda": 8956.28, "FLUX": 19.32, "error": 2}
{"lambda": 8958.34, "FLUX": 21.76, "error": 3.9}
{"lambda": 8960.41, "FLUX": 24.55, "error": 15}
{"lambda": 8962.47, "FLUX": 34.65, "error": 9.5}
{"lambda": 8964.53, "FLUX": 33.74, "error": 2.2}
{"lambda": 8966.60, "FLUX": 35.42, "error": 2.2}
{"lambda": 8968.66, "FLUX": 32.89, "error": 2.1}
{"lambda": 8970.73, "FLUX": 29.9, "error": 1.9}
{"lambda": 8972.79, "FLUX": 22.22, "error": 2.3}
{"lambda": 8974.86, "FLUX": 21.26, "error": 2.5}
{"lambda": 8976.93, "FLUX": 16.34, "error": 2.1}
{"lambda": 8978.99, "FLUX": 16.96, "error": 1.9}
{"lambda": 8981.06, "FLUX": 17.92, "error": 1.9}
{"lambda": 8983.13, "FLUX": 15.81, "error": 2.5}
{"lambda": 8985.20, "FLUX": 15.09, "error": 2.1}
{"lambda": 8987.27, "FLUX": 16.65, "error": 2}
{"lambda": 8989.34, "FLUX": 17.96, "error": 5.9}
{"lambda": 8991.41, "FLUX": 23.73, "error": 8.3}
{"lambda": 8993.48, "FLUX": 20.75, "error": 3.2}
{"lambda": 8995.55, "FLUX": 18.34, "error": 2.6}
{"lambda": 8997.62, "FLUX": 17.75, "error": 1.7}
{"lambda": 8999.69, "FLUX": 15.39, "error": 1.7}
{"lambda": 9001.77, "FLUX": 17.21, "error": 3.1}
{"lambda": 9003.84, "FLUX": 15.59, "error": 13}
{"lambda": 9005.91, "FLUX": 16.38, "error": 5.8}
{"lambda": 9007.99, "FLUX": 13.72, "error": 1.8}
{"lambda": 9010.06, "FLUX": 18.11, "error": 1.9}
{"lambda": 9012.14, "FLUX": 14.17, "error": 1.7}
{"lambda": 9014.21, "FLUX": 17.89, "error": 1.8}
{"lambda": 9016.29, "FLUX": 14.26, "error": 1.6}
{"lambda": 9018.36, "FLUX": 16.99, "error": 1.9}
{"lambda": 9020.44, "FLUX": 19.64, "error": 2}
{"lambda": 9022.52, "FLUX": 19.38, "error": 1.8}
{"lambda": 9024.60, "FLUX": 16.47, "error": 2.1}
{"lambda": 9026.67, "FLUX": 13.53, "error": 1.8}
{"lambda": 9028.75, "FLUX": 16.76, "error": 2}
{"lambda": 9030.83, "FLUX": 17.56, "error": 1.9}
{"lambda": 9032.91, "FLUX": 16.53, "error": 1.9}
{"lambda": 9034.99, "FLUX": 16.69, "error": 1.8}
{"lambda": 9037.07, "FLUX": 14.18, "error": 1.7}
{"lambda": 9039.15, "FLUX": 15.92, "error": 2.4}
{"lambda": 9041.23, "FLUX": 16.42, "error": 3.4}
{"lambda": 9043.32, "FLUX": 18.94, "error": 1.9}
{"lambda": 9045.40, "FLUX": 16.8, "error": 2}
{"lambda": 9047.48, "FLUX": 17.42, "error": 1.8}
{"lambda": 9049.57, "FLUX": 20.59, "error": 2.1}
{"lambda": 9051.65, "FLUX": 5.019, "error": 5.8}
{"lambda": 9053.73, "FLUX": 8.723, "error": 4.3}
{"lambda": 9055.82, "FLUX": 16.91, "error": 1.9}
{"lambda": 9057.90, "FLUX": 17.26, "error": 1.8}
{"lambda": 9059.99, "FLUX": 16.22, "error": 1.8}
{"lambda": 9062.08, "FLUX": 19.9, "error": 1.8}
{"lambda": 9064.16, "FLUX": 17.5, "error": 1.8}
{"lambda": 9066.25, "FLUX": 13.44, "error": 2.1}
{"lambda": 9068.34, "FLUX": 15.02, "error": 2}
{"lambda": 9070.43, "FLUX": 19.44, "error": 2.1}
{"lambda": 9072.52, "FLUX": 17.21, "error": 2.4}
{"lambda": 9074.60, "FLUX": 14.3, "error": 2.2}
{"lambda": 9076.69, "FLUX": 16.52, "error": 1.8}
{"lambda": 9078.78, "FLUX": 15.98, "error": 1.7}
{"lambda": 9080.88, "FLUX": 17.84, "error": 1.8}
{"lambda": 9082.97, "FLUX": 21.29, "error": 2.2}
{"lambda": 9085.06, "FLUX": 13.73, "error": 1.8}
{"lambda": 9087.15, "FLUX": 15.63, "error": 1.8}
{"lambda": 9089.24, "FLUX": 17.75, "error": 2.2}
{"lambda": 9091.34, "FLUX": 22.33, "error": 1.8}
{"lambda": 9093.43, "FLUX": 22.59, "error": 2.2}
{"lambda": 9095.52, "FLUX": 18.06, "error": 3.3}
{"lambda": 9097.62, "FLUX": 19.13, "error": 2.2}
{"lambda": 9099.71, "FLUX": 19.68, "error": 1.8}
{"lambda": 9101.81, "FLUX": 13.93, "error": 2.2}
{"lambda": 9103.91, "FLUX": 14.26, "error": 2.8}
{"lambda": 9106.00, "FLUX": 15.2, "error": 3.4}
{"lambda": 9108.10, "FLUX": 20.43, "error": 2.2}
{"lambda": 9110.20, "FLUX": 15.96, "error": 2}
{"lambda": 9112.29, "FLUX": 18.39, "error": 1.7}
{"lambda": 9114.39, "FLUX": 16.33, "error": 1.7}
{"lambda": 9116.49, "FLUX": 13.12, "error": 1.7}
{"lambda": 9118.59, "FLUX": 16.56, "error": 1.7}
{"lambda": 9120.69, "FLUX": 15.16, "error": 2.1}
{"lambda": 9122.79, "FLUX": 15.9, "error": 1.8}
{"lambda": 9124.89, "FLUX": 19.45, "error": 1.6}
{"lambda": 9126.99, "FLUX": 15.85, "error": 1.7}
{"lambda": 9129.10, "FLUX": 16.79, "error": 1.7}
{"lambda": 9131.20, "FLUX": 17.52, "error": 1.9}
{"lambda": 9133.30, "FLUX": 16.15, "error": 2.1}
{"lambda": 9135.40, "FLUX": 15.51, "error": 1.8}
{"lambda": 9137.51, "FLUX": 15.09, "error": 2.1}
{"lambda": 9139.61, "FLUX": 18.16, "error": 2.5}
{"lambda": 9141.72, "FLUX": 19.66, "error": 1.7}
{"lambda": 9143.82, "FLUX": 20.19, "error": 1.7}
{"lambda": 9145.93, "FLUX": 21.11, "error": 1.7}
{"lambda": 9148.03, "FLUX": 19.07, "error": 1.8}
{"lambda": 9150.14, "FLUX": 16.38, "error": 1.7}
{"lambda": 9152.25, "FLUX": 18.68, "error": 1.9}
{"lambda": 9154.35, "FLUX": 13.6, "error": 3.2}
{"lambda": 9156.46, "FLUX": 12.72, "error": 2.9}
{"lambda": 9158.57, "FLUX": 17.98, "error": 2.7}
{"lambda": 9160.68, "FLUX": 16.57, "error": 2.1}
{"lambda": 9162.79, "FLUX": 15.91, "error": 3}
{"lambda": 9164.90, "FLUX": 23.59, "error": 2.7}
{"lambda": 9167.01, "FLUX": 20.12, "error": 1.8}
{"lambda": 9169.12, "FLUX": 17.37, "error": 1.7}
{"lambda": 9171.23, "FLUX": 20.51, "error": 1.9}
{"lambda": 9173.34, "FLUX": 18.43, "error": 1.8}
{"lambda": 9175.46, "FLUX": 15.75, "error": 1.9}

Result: 3.3 angstrom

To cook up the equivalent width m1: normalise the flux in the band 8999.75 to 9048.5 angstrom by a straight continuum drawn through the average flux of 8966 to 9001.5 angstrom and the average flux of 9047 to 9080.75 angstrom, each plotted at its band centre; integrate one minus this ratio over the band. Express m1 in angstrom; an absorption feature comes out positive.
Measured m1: 4.2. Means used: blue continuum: 20.6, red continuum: 15.7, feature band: 16.5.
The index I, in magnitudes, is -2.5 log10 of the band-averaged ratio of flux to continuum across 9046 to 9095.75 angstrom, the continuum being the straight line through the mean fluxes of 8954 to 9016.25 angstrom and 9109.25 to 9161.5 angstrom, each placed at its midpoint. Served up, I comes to 0.11 mag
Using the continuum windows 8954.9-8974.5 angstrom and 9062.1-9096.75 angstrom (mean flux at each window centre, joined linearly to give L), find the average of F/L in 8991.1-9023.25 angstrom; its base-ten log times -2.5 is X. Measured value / 0.36 mag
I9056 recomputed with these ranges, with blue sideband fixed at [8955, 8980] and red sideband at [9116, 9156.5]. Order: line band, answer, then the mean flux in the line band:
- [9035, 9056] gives 6.38 angstrom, 15.1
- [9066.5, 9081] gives 2.75 angstrom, 16.4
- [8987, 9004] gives 4.13 angstrom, 18.4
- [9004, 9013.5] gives 3.17 angstrom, 15.7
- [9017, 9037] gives 5.07 angstrom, 16.9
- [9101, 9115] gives 1.54 angstrom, 16.4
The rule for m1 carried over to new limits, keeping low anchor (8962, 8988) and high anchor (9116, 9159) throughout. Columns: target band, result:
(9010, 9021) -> 2.7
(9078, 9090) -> 1.3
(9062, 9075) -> 2.1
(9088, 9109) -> 0.3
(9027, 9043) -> 3.7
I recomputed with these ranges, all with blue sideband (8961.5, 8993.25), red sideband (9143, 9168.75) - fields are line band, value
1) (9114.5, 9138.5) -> 0.17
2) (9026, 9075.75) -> 0.30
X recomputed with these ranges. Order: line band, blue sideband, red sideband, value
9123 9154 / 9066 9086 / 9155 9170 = -0.02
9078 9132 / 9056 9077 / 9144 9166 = -0.01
